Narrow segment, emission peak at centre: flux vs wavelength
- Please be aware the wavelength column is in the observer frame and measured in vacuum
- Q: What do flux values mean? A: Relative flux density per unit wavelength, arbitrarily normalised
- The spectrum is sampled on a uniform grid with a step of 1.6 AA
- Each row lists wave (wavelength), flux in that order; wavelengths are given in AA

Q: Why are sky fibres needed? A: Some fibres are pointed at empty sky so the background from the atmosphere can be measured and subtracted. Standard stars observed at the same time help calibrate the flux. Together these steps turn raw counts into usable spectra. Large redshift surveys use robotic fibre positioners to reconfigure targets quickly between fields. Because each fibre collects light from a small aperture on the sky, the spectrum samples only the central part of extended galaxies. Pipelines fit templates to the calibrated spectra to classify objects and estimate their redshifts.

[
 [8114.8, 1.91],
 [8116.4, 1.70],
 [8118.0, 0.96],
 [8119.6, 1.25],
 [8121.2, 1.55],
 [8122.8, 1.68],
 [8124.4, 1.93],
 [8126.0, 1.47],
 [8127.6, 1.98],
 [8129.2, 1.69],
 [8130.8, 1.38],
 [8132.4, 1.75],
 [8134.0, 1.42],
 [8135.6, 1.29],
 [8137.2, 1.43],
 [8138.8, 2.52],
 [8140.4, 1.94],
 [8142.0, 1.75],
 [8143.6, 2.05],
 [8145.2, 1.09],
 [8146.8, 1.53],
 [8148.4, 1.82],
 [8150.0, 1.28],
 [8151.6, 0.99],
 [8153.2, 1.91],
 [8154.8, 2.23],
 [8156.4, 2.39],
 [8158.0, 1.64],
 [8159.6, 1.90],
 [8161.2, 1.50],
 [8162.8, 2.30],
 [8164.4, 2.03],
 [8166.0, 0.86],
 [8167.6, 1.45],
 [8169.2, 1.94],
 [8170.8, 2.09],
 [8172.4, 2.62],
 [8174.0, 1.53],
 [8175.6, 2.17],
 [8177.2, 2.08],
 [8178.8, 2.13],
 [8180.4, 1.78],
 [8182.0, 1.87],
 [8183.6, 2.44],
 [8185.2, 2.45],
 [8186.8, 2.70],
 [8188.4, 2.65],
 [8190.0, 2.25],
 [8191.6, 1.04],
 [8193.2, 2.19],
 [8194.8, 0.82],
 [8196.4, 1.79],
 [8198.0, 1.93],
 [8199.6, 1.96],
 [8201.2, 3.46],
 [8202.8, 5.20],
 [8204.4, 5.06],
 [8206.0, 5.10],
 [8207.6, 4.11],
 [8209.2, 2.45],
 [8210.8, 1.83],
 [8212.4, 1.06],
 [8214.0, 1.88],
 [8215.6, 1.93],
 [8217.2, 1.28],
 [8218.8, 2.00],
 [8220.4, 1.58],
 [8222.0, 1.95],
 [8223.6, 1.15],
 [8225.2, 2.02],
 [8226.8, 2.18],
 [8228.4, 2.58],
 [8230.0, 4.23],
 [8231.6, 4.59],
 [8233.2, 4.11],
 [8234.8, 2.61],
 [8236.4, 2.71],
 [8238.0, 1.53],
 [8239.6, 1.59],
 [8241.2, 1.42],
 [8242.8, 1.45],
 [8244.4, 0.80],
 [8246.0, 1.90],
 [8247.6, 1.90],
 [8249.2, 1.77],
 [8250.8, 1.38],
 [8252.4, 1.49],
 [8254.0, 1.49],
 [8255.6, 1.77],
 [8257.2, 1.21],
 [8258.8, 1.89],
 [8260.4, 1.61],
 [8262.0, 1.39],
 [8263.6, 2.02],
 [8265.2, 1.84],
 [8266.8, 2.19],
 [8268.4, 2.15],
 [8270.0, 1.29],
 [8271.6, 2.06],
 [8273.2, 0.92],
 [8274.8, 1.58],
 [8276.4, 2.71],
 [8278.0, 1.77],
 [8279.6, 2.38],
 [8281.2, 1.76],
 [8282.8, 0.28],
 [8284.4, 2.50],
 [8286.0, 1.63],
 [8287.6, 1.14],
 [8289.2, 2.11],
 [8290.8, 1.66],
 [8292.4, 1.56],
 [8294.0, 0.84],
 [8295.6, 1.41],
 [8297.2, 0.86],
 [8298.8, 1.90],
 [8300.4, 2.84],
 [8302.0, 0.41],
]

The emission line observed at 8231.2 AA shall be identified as [N II] 6583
